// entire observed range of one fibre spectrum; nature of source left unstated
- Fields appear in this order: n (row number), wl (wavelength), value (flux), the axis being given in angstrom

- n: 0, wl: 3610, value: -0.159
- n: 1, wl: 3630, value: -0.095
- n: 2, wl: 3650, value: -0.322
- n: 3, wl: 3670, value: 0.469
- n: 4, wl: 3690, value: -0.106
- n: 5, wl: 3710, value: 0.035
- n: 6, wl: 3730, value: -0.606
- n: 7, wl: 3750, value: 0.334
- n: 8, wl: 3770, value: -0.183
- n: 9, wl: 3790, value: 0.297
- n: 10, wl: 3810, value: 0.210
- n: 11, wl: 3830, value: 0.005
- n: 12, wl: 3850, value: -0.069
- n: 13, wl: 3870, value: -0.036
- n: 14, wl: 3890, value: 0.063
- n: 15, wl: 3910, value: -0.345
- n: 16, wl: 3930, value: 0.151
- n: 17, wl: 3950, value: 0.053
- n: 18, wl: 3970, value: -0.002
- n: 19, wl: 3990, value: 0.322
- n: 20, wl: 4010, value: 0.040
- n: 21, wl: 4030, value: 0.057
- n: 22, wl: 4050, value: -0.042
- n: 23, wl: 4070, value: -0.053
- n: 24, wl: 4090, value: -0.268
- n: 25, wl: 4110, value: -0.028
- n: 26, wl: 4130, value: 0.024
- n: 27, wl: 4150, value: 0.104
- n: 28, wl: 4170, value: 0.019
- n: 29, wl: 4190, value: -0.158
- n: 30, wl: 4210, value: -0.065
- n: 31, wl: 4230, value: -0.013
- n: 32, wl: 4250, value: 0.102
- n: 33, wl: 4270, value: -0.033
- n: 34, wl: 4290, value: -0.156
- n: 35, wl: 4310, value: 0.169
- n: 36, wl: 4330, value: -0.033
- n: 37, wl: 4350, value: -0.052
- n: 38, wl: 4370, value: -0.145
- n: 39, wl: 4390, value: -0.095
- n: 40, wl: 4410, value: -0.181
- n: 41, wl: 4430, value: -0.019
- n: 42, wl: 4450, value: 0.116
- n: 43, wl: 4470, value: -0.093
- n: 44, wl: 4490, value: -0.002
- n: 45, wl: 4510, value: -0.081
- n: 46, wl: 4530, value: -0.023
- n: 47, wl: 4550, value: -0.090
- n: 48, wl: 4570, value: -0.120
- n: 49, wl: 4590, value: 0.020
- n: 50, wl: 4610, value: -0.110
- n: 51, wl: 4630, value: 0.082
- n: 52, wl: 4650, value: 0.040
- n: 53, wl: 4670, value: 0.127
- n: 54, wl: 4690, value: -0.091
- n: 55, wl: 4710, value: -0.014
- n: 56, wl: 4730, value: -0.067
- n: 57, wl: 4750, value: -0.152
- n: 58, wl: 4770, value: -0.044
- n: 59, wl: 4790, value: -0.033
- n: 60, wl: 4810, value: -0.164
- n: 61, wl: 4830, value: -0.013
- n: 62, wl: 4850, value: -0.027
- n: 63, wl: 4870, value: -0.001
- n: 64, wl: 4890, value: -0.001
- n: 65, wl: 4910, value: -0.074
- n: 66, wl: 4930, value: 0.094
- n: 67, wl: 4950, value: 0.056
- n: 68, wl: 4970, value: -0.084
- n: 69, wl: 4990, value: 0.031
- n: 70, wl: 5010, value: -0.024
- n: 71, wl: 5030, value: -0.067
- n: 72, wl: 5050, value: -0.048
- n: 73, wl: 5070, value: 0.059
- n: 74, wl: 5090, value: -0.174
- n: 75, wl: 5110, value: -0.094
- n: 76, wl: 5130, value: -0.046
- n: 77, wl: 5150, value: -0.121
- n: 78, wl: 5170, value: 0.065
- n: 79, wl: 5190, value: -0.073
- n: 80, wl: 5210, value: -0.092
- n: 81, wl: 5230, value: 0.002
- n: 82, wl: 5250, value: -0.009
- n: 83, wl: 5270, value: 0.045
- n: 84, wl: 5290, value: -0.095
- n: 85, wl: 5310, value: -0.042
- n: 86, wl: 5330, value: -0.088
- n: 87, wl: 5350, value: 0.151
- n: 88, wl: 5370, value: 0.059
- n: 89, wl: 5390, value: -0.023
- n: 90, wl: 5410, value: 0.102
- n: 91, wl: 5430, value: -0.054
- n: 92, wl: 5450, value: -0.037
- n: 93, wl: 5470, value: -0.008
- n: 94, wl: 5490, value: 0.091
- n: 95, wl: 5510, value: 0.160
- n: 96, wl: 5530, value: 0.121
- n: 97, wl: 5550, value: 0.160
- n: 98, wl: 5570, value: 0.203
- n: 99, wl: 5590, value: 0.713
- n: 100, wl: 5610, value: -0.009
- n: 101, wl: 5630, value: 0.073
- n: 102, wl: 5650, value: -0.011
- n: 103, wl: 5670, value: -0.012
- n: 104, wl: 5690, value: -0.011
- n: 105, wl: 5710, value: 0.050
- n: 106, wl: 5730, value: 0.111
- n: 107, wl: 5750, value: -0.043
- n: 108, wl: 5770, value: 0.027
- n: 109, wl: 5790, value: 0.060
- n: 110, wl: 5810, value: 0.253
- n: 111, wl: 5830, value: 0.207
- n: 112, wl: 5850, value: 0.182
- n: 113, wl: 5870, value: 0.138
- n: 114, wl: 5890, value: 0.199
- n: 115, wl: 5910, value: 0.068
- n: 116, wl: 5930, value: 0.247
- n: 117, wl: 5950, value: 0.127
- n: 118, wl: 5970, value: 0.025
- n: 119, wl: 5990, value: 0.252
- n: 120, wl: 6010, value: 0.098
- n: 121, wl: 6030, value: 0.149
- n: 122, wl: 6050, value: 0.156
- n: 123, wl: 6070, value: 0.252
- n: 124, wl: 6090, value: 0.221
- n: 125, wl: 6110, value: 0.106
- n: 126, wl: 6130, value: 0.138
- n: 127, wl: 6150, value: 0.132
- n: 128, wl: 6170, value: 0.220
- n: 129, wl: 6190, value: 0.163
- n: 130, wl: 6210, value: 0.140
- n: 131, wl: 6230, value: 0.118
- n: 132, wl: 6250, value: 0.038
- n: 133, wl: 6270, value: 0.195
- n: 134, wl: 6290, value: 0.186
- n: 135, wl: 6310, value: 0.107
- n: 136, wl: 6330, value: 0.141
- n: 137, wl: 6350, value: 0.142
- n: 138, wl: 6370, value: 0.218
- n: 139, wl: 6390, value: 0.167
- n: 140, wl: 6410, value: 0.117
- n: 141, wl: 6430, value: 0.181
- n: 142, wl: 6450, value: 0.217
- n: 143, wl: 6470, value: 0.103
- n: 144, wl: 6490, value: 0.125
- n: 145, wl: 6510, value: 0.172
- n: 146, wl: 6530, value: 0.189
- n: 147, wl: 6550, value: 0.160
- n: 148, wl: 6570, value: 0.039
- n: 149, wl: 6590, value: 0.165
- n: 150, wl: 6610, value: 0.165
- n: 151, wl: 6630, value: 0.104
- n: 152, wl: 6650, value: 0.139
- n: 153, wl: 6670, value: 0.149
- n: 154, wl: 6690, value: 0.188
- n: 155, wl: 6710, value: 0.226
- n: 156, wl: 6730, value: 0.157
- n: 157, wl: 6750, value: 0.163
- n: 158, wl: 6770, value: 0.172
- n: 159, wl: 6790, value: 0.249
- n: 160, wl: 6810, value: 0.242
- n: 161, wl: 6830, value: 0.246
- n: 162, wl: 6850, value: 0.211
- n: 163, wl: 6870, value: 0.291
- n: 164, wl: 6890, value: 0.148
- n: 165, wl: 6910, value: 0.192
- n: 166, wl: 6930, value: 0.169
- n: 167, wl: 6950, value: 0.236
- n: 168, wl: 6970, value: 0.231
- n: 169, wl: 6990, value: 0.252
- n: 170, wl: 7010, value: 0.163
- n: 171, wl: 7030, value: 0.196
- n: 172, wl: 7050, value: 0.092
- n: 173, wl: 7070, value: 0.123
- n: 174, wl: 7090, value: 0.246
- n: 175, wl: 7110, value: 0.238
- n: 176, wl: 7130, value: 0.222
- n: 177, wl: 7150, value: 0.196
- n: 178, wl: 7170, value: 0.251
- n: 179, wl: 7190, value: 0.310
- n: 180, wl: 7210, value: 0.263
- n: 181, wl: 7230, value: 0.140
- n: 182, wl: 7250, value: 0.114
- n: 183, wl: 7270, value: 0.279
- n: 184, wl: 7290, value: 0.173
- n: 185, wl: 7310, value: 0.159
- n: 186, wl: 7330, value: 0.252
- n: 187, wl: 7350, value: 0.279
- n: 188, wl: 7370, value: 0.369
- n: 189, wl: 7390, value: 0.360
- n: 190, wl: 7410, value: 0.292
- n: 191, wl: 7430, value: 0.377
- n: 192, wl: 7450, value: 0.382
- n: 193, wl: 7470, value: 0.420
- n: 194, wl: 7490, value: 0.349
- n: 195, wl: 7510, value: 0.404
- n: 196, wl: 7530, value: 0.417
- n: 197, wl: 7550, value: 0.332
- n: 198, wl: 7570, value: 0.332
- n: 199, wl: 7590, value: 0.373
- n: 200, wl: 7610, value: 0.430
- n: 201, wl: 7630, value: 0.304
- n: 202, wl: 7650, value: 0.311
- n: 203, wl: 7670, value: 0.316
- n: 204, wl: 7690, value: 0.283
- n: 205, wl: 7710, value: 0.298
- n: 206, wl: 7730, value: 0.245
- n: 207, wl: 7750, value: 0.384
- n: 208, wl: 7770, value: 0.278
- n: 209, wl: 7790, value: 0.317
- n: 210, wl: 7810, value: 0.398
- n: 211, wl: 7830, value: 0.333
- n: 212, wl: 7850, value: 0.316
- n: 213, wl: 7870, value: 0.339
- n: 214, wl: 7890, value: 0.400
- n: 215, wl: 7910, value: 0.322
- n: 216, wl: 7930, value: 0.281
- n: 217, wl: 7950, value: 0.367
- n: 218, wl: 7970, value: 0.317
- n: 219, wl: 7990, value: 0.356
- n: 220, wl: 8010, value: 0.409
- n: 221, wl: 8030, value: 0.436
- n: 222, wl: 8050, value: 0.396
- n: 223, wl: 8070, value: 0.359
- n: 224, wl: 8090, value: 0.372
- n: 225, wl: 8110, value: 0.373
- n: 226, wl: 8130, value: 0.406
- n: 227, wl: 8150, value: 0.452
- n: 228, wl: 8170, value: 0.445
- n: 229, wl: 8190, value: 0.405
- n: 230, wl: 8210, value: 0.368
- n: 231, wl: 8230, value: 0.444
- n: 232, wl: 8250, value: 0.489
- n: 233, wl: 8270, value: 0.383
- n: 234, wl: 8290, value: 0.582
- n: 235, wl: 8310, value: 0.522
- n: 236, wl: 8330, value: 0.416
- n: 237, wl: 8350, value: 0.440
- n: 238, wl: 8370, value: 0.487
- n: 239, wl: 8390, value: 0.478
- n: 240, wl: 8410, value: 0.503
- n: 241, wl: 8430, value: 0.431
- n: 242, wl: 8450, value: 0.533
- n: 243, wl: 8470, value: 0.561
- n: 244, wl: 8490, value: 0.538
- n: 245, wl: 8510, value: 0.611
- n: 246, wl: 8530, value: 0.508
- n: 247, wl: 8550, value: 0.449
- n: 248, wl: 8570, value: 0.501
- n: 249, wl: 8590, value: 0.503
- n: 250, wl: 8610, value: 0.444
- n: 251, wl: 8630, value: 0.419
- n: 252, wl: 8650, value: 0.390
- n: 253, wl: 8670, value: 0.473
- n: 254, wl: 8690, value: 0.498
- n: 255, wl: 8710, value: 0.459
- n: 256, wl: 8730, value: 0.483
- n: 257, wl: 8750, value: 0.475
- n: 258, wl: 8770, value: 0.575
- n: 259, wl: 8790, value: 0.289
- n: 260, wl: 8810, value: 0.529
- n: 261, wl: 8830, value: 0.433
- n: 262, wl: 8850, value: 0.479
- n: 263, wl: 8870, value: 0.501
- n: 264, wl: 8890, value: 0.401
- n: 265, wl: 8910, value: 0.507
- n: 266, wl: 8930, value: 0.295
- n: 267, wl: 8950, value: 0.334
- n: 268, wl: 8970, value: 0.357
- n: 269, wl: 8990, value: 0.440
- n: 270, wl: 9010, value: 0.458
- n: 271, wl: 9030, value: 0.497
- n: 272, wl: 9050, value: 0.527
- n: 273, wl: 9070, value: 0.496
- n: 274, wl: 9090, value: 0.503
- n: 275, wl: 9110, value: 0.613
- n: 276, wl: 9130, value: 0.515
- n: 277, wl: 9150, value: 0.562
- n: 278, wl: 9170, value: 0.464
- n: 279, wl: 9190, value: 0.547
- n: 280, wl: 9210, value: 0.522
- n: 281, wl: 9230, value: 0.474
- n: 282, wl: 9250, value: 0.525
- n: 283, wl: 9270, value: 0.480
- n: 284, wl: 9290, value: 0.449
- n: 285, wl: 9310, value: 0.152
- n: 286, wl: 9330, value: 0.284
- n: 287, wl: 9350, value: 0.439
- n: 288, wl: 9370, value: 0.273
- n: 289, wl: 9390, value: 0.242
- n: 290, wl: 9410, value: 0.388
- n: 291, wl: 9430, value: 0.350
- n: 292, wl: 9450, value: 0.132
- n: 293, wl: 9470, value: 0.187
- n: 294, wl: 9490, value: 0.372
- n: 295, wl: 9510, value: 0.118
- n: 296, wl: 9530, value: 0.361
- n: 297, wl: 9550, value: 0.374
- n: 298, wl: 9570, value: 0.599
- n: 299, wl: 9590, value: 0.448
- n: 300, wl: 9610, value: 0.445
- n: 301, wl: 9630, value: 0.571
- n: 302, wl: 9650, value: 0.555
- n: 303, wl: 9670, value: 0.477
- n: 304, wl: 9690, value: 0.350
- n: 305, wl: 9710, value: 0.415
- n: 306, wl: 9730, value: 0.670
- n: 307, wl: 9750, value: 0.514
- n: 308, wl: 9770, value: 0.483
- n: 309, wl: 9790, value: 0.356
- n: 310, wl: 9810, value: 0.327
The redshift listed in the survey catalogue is 0.840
